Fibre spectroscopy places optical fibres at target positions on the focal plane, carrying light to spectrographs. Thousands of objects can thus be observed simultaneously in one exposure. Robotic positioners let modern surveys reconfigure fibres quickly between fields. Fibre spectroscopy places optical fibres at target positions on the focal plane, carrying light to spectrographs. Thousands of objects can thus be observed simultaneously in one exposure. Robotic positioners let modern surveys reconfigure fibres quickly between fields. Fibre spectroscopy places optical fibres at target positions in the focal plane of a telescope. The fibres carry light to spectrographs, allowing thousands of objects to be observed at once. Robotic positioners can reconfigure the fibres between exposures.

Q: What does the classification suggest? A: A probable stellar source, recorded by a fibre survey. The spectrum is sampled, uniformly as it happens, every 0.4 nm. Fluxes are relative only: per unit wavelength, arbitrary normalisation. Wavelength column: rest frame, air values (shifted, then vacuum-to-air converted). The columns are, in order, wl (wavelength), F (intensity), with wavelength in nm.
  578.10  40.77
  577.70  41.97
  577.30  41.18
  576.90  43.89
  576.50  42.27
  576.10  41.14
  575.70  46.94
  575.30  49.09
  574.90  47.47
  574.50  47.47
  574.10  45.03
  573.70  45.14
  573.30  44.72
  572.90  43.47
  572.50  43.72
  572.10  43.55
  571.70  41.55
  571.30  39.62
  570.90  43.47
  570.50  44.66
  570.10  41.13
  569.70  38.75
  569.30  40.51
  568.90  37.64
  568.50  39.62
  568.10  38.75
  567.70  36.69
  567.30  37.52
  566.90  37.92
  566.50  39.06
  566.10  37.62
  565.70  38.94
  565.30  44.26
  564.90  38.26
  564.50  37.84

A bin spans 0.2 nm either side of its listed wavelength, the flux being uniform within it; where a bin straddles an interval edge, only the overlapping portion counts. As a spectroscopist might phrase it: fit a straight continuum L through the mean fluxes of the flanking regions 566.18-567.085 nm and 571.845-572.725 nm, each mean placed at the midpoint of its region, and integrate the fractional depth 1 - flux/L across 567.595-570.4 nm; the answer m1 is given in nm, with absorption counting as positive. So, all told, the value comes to 0.09 nm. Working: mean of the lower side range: 38.4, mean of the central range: 39.3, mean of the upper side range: 43.5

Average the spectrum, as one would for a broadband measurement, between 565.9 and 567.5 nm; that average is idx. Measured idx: 38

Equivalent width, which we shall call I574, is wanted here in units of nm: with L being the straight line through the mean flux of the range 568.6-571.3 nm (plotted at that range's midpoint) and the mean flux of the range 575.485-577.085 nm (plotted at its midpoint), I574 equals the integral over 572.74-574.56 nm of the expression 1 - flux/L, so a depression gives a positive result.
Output -0.11 nm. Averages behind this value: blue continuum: 40.9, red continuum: 43.6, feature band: 45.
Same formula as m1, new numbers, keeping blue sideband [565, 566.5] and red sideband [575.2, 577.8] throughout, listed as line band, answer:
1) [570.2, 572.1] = -0.03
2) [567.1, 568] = 0.07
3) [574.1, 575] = -0.08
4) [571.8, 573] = -0.03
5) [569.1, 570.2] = 0.03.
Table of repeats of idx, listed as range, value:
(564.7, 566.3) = 39.8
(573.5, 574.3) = 45.1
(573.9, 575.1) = 46.7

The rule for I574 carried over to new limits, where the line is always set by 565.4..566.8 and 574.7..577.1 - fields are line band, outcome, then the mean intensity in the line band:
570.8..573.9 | -0.02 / 43.1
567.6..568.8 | 0.05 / 38.4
